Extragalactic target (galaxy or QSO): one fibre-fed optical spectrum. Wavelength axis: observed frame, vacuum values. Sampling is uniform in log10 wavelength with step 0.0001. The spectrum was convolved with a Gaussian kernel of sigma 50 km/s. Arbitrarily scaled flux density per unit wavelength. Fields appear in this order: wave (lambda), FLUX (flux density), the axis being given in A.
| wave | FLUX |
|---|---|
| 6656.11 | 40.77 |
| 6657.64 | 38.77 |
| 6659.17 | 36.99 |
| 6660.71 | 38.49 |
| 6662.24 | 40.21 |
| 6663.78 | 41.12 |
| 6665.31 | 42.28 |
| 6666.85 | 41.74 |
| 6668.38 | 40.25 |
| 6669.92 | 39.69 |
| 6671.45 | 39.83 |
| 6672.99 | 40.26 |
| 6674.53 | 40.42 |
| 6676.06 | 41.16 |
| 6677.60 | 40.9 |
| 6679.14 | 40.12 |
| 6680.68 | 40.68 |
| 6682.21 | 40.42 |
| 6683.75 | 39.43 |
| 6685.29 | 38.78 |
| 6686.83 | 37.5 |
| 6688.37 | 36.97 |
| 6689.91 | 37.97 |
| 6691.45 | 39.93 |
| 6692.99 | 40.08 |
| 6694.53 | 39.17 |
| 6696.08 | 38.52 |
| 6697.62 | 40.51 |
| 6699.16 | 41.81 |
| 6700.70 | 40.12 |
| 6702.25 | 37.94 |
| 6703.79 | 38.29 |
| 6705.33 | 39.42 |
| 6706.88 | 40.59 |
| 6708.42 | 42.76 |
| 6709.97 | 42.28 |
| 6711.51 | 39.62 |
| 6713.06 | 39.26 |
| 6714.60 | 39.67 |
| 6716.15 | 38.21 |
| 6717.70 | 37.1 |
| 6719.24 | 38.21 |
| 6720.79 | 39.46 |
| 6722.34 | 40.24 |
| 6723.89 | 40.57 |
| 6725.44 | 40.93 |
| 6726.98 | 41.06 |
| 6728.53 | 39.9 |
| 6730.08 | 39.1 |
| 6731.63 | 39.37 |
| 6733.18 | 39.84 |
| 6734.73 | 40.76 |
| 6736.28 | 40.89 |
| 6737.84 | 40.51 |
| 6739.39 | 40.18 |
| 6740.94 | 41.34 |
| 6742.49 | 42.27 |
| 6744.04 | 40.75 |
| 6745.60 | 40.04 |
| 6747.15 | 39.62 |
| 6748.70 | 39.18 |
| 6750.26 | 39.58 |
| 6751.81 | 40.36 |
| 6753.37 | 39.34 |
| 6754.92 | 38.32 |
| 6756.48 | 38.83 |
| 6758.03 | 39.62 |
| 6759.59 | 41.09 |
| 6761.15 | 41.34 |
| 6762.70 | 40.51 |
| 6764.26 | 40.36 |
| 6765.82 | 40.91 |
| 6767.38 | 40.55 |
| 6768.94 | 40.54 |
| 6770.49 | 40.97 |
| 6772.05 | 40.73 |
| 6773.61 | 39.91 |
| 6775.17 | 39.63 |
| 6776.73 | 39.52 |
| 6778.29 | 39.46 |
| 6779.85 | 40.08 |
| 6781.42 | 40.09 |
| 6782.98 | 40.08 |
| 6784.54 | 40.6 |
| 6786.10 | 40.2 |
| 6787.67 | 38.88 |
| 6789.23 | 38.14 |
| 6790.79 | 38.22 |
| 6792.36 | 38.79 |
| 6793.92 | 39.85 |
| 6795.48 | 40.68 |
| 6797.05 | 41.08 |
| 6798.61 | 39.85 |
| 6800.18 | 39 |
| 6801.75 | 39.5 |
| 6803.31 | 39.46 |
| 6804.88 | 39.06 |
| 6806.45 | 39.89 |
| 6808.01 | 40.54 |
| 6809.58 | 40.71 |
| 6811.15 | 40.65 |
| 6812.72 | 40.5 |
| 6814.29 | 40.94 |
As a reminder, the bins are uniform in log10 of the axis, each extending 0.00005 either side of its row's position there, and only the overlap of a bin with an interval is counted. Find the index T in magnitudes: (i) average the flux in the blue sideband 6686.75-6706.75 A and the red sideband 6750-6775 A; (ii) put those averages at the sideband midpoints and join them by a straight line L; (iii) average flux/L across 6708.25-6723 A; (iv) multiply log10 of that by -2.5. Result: 0.00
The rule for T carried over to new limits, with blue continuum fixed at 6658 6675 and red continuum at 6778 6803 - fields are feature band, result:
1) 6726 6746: -0.02 mag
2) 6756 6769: -0.02 mag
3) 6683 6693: 0.04 mag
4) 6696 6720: 0.01 mag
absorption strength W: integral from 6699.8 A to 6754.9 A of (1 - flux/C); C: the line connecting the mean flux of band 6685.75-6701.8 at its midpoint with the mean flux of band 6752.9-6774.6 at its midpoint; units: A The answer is -0.3 A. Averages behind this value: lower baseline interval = 39.2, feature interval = 39.9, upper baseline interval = 40.2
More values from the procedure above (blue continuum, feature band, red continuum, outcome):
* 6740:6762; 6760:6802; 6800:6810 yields -0.1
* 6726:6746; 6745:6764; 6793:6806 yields 0.2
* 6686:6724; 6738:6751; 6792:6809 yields -0.3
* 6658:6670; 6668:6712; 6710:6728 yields 0.0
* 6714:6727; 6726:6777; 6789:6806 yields -1.0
